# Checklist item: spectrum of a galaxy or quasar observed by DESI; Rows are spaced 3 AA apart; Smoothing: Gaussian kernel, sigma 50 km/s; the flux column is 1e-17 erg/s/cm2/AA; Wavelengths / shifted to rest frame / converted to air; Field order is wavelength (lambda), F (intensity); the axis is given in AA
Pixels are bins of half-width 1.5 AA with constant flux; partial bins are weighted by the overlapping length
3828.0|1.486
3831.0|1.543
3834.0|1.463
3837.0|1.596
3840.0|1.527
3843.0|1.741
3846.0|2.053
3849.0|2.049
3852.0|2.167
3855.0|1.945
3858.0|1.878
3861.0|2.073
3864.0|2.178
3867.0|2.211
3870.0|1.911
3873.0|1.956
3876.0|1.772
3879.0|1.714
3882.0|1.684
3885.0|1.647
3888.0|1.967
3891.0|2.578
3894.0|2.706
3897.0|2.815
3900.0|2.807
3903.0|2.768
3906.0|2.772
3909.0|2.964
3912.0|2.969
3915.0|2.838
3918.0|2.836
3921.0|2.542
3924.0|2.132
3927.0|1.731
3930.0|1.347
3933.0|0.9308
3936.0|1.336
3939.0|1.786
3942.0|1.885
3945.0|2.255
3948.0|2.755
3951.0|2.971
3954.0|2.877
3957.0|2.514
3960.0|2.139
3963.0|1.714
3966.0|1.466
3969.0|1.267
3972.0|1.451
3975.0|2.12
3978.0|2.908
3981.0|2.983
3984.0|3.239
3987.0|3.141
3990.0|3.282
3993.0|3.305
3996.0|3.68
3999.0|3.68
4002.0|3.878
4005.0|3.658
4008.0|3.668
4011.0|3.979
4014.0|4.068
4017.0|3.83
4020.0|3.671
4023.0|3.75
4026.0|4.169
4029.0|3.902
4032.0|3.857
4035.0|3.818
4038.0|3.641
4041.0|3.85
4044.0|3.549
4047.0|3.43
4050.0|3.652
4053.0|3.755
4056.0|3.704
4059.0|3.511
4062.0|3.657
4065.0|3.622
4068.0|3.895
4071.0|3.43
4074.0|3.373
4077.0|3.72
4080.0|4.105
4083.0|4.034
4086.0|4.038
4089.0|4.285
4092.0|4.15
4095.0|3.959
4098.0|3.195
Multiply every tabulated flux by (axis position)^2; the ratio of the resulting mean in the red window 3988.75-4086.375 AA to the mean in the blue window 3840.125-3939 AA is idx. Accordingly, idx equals 1.9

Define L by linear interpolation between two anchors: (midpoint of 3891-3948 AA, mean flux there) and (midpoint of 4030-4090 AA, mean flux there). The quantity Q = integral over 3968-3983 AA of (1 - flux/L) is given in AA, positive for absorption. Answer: 3.6 AA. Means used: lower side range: 2.32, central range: 2.21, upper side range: 3.74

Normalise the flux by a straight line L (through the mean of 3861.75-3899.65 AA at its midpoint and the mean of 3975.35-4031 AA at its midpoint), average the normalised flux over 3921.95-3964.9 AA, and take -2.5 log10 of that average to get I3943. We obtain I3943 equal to 0.378 mag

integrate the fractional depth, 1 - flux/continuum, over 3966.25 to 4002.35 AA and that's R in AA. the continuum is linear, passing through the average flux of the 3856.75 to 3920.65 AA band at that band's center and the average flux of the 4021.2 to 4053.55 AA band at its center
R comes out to 4.94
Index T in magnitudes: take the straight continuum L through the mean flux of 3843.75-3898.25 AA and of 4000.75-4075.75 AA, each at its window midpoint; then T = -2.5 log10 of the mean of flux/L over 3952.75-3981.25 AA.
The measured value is 0.39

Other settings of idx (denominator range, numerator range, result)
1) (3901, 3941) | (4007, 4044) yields 1.82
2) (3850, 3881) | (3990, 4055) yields 2.05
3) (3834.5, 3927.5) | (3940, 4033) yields 1.45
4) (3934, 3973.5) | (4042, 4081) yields 1.91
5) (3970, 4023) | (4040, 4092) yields 1.17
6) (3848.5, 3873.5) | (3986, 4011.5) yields 1.88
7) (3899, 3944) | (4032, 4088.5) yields 1.79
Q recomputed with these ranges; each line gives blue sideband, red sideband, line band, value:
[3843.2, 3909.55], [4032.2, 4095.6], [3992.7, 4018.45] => -3.9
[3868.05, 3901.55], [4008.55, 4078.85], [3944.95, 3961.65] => 1.3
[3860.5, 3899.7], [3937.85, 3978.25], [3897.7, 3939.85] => -3.3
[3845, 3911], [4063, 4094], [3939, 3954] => 1.9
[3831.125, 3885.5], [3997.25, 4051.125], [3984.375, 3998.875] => 0.1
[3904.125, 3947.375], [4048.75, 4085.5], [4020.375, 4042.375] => -3.4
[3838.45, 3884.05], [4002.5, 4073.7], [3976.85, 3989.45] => 0.3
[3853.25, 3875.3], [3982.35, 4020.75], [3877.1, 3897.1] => 1.6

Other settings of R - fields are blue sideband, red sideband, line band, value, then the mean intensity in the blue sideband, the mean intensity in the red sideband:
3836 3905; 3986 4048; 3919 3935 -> 5.6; 2.08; 3.71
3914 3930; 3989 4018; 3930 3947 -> 6.3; 2.3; 3.71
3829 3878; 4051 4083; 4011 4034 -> -4.1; 1.87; 3.69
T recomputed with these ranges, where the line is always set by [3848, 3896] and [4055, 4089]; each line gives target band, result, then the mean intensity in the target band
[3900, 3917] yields -0.21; 2.86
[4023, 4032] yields -0.17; 3.96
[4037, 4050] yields -0.03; 3.62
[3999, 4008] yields -0.18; 3.74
